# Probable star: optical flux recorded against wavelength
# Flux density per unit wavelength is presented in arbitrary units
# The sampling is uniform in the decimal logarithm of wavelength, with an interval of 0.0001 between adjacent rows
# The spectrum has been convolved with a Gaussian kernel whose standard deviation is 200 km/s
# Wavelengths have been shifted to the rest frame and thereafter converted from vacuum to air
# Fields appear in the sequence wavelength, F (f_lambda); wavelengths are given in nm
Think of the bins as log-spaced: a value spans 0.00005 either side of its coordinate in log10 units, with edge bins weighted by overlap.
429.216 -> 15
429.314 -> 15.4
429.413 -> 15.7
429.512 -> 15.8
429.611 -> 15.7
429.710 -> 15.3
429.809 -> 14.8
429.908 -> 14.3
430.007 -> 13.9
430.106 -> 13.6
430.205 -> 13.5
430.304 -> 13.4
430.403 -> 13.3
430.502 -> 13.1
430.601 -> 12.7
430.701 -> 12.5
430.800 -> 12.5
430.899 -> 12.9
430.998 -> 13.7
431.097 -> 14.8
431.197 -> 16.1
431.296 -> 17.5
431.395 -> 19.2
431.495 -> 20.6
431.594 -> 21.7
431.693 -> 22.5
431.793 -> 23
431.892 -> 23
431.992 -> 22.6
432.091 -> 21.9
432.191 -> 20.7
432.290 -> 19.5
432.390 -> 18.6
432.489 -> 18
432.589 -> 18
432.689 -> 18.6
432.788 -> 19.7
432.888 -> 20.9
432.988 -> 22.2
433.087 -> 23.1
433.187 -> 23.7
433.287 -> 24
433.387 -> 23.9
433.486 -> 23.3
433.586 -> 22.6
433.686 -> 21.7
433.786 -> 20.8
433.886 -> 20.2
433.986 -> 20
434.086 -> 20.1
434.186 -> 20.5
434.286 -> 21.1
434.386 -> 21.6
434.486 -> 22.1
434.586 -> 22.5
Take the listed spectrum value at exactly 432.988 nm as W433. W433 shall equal 22.2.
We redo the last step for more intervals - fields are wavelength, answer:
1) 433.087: 23.1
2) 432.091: 21.9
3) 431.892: 23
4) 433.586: 22.6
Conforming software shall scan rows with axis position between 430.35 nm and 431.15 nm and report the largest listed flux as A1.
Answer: 14.8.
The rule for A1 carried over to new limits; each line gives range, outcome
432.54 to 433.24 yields 23.7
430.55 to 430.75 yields 12.7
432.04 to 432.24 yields 21.9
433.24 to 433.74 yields 24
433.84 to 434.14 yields 20.2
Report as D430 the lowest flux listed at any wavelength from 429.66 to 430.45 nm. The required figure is 13.3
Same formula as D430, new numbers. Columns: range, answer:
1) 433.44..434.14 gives 20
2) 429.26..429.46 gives 15.4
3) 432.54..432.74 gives 18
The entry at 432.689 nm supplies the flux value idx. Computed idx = 18.6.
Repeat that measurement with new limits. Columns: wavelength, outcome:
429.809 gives 14.8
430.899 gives 12.9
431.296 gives 17.5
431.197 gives 16.1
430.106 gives 13.6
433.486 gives 23.3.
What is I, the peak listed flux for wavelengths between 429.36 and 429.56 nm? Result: 15.8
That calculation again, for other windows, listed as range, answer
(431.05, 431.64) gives 21.7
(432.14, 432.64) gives 20.7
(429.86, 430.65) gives 14.3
